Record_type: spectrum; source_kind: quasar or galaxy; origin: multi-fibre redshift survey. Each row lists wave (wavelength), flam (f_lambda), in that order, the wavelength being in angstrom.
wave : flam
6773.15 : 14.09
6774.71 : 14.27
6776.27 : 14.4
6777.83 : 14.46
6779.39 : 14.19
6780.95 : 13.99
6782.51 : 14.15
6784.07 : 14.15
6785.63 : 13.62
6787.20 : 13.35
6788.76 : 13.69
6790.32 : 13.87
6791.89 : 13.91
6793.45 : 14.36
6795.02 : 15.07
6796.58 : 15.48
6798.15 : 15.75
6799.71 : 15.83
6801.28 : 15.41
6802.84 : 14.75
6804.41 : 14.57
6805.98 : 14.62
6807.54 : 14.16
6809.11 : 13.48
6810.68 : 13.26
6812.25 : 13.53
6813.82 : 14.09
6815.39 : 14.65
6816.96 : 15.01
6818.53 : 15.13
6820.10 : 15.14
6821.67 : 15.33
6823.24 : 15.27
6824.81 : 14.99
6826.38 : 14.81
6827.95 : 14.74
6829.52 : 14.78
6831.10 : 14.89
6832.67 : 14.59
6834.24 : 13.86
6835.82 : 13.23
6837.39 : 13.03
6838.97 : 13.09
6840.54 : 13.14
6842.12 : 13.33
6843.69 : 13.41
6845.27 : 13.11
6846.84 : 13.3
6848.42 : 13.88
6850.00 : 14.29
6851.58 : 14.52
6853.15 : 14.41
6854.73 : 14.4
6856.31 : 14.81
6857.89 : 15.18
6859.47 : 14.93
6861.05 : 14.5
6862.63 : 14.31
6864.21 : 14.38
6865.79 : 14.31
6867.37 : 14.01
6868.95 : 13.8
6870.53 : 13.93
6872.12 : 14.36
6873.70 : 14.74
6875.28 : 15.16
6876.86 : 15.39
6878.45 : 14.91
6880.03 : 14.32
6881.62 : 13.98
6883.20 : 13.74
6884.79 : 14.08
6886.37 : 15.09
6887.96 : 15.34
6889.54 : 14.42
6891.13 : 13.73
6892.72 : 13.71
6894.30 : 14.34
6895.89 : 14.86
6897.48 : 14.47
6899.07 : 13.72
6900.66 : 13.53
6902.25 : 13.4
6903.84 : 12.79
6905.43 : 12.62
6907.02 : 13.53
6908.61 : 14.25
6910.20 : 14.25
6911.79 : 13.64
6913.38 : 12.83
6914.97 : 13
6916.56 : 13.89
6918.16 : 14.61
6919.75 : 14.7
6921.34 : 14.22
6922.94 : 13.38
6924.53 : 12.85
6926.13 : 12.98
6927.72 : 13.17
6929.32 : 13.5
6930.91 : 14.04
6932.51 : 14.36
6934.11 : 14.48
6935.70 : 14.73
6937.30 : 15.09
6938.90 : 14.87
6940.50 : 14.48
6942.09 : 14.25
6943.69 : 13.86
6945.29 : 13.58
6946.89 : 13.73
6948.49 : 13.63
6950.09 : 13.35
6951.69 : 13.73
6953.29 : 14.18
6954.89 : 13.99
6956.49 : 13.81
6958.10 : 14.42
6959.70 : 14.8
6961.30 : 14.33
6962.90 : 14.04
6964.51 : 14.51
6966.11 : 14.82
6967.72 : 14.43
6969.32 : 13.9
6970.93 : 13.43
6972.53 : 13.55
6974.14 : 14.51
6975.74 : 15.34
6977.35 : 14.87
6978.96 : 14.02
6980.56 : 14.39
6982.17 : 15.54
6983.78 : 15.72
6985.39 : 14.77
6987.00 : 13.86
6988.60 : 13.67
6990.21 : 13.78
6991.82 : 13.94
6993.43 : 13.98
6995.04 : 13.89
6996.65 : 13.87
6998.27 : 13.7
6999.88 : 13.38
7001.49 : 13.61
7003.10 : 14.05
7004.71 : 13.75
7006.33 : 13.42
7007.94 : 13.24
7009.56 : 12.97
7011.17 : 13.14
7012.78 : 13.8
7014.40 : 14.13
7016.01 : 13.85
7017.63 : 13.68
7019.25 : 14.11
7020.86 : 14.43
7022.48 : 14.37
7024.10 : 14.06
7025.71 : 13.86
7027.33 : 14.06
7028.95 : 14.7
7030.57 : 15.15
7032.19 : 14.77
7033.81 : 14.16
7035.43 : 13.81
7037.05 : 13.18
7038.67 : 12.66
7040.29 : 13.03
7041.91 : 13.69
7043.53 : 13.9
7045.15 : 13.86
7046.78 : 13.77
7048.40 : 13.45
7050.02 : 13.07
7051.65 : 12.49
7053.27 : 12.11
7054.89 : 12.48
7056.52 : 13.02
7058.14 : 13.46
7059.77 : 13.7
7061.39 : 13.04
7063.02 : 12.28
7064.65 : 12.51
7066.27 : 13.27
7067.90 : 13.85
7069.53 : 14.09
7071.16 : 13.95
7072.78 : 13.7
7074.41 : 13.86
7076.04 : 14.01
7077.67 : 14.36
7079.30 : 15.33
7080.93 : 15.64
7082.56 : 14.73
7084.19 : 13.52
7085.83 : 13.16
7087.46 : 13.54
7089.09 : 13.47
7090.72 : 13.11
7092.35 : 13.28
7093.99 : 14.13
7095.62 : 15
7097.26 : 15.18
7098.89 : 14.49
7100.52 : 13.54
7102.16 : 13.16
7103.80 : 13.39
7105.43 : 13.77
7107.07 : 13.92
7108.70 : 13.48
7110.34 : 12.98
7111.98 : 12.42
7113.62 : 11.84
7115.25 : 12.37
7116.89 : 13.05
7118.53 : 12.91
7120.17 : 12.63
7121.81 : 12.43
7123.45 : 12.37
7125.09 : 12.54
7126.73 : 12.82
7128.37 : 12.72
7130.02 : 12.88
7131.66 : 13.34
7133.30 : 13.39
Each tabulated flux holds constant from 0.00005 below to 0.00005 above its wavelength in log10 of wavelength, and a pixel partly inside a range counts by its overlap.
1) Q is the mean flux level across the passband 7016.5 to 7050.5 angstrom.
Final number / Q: 13.9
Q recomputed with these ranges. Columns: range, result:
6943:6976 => 14.1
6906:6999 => 14.1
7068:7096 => 14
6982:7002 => 14.1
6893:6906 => 13.7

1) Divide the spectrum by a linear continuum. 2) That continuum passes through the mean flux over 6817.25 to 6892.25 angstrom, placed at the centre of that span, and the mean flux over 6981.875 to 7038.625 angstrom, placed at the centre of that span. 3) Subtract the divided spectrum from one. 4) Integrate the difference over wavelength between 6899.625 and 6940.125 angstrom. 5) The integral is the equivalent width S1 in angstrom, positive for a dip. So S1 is 1.1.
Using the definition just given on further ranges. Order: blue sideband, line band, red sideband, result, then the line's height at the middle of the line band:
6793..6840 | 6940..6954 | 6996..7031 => 0.2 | 14.1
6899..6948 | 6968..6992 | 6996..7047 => -1.0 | 13.8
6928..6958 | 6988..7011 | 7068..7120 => 0.5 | 13.9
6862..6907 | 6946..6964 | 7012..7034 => 0.2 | 14.2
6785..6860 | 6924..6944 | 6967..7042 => 0.1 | 14.1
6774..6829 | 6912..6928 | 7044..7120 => 0.6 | 14.1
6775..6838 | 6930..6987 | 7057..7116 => -1.3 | 14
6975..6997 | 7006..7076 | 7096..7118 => 1.8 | 13.9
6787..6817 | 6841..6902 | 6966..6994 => 0.6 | 14.4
